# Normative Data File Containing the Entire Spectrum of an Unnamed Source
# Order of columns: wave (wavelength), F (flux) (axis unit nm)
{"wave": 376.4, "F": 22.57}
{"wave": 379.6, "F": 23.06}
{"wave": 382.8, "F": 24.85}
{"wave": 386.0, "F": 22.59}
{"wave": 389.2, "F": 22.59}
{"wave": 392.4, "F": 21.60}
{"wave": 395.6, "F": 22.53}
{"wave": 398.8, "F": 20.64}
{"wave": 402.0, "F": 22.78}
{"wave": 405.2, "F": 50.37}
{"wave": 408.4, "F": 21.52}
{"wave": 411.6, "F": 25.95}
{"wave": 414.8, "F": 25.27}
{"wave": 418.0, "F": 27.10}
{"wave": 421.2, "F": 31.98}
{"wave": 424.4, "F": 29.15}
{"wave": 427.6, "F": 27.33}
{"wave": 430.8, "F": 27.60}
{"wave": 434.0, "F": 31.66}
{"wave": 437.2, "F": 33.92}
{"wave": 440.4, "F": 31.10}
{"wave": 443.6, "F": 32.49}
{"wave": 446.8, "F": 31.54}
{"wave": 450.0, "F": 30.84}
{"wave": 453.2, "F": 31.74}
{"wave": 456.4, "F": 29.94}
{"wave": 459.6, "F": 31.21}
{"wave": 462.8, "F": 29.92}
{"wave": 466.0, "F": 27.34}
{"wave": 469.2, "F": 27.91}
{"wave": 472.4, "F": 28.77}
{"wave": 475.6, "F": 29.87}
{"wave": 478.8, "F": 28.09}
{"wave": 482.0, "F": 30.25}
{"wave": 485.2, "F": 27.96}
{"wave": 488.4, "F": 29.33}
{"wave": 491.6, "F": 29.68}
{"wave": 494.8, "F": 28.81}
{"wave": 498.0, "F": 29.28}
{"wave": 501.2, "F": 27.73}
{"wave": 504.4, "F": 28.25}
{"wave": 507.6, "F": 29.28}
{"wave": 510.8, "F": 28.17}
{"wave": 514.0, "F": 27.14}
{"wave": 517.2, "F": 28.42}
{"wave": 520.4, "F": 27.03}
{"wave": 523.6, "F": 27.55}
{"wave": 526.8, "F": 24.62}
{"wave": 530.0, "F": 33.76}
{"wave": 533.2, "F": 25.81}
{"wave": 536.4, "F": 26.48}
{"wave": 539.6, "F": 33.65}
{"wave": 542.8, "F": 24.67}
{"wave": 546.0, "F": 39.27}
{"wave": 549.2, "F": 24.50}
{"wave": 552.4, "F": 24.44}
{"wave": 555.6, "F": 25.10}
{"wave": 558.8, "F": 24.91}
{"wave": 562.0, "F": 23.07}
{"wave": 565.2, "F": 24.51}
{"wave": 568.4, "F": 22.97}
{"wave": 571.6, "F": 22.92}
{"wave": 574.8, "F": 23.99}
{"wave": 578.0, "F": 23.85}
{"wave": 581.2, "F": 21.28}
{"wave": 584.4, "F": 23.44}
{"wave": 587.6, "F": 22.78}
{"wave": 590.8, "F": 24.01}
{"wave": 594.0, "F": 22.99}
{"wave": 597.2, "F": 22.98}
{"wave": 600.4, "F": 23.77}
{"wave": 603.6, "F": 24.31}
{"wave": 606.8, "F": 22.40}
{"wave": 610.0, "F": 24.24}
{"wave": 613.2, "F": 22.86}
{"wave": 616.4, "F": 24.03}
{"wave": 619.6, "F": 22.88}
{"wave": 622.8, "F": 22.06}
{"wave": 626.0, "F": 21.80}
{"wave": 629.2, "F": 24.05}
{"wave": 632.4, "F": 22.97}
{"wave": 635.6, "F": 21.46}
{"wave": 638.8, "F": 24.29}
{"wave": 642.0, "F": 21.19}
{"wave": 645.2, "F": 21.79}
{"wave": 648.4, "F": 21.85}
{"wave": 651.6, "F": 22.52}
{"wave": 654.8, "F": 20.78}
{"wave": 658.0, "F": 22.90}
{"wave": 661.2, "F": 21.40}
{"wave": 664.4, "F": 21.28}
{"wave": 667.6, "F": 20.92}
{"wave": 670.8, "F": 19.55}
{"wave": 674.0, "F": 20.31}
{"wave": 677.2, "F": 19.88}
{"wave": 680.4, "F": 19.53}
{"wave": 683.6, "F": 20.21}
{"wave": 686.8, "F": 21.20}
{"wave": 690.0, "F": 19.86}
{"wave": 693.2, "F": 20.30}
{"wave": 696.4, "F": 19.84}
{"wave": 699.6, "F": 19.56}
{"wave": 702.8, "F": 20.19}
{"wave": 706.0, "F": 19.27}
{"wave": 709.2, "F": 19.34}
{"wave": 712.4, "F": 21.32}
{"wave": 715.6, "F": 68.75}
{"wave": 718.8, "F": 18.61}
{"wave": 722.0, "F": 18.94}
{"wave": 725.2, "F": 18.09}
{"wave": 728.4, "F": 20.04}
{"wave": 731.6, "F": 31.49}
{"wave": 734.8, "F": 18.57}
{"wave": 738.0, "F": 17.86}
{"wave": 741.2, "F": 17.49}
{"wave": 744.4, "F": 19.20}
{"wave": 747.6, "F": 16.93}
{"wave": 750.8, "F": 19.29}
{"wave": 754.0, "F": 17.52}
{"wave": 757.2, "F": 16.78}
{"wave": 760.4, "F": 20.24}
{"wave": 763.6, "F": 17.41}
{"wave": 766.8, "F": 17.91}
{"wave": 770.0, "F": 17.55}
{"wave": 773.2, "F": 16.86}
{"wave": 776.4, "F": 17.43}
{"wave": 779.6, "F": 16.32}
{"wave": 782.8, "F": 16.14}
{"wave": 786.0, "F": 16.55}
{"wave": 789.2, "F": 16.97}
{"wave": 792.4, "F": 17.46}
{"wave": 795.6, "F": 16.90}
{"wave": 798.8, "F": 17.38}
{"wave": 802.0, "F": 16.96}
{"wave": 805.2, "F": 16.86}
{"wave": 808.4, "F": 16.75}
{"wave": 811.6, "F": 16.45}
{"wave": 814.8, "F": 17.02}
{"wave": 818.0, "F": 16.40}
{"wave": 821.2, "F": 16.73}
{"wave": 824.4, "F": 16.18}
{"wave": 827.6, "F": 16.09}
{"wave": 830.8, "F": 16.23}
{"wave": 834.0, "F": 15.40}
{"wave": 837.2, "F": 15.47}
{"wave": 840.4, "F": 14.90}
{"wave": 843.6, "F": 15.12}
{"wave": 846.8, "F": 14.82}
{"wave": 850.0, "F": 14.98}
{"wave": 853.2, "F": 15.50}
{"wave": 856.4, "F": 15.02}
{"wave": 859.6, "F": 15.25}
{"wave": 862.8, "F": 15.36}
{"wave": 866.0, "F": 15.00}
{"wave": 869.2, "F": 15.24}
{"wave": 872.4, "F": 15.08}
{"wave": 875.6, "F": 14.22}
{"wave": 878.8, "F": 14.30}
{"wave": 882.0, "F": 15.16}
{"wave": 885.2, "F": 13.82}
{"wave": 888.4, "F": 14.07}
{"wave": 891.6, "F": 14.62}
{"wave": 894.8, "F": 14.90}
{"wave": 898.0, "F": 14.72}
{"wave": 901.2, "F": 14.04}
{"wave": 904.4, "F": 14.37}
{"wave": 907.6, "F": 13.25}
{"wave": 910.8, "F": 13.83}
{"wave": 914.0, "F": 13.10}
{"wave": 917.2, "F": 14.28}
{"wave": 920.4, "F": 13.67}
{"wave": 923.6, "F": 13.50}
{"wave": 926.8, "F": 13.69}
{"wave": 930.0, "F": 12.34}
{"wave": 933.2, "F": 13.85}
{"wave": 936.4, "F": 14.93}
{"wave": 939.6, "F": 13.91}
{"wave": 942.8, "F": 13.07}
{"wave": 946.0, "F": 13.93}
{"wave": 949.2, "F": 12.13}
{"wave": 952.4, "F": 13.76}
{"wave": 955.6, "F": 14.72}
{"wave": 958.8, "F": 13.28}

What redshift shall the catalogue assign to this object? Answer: 0.09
